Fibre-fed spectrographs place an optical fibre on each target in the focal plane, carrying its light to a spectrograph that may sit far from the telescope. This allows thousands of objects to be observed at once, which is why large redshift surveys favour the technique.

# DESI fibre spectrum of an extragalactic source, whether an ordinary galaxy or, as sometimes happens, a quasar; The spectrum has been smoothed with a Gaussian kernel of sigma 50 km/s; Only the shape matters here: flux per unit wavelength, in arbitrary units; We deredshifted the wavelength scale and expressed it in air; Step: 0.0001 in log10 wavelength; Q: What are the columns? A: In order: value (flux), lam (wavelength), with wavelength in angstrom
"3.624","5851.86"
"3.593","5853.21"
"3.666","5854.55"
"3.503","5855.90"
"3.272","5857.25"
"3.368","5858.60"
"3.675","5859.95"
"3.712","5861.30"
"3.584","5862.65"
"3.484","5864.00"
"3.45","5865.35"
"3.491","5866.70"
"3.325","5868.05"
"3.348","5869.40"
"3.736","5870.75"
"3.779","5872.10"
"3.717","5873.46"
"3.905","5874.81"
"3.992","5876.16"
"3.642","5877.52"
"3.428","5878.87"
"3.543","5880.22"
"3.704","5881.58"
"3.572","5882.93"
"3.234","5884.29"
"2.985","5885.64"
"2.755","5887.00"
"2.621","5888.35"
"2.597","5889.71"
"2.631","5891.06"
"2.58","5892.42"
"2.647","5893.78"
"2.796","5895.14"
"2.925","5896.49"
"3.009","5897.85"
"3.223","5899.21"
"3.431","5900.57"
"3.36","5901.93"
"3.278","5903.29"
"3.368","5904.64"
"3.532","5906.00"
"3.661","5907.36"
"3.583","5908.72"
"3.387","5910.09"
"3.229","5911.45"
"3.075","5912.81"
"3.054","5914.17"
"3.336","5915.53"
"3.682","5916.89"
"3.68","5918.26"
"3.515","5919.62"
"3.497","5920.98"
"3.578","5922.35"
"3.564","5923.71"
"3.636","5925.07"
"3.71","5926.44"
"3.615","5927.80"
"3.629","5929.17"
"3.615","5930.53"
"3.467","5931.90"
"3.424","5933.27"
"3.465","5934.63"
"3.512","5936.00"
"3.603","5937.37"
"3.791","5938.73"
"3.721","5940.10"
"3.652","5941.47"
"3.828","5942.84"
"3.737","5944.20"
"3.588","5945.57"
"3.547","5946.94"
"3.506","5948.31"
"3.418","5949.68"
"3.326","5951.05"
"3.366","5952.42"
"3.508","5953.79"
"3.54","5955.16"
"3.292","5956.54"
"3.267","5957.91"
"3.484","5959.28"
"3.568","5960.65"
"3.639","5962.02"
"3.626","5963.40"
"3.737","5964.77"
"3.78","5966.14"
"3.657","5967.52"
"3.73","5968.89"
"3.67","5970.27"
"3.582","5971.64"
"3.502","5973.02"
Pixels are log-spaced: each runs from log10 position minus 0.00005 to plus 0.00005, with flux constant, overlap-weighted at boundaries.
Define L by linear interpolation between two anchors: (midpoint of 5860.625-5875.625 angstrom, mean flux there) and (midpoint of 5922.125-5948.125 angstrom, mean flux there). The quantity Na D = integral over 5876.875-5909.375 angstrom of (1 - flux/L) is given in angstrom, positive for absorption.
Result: 3.9 angstrom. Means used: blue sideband 3.6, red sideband 3.61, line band 3.17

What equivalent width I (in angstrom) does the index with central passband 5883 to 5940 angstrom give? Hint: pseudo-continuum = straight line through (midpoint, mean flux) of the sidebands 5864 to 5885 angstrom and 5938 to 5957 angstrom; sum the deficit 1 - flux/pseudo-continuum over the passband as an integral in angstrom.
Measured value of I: 4.2 angstrom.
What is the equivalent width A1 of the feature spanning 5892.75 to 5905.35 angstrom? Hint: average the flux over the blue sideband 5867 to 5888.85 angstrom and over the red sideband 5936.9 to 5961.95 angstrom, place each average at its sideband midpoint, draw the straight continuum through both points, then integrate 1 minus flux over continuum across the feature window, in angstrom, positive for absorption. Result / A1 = 1.4 angstrom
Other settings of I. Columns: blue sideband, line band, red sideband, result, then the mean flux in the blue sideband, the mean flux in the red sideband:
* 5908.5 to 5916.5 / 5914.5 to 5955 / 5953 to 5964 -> -2.3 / 3.27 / 3.49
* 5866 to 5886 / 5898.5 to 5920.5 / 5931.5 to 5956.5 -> 1.0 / 3.57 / 3.55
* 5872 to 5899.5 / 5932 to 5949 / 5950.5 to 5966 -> -0.9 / 3.19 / 3.5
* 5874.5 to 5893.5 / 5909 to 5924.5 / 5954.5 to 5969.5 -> -0.3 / 3.2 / 3.57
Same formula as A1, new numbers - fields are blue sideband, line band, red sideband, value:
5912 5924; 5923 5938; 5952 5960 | -0.61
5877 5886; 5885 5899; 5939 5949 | 2.90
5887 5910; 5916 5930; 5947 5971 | -1.48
